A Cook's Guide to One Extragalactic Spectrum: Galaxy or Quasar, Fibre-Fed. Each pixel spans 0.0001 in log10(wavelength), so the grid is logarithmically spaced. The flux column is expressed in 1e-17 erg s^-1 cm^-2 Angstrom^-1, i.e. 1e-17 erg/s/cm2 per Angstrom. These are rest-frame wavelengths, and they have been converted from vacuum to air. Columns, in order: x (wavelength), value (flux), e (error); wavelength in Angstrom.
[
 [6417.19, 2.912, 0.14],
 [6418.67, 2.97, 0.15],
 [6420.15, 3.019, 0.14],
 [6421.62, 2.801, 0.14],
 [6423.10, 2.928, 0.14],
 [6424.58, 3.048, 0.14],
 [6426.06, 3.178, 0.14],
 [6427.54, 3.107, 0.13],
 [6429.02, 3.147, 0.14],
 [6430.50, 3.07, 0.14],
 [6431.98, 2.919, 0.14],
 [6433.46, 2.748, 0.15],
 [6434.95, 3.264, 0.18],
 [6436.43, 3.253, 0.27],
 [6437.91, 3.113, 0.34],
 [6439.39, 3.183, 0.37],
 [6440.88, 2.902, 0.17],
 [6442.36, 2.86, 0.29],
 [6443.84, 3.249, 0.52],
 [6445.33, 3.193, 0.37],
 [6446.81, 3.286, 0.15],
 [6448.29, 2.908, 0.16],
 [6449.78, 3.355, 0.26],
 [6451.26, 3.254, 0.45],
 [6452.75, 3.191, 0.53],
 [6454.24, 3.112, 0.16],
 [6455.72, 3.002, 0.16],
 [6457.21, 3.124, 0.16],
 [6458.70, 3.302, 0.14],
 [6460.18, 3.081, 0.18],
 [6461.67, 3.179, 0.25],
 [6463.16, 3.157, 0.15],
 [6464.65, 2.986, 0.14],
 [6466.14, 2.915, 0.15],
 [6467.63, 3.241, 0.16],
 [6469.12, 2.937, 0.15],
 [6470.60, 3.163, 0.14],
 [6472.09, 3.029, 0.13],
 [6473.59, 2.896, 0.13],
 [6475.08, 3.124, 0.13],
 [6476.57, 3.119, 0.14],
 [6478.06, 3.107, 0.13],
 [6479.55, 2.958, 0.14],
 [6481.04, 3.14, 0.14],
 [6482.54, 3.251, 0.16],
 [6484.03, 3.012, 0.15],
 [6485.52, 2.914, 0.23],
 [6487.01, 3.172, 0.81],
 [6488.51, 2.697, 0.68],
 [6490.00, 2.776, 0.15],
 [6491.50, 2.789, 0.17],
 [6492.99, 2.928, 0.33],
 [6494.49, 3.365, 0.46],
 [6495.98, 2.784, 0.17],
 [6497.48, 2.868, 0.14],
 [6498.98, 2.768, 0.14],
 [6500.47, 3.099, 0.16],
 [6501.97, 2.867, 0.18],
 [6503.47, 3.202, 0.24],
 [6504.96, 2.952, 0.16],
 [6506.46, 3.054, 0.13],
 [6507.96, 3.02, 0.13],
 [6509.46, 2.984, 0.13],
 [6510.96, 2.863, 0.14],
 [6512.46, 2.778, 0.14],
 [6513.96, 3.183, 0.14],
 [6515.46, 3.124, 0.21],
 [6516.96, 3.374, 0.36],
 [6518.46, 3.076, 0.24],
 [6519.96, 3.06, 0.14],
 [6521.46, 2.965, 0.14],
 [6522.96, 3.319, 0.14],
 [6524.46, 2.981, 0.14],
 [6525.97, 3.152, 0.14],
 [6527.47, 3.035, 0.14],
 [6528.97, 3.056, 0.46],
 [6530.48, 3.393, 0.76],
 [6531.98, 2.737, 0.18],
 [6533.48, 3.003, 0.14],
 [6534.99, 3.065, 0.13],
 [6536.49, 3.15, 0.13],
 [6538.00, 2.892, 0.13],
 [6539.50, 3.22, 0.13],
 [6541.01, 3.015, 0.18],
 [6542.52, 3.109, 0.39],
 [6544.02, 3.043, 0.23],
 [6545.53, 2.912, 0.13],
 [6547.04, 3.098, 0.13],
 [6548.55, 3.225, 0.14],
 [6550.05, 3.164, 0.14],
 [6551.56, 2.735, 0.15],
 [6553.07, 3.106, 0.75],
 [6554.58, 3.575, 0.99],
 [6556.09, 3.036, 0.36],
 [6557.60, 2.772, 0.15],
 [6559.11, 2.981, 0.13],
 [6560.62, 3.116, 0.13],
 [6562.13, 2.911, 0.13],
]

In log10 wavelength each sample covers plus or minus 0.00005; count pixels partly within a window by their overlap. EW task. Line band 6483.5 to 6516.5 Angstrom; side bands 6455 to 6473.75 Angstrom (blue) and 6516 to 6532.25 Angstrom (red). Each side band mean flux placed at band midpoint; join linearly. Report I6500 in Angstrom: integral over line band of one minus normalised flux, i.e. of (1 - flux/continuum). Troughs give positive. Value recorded 1.44 Angstrom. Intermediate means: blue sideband 3.08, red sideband 3.12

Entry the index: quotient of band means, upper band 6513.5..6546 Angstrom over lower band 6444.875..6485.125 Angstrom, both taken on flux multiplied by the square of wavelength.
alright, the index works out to 1.01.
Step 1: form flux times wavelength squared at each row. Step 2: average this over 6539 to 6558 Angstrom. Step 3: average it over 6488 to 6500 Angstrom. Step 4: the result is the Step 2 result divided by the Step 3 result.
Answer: 1.1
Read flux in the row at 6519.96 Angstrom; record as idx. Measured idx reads 3.06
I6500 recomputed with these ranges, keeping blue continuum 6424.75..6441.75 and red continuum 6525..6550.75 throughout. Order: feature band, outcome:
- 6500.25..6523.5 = 0.2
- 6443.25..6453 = -0.4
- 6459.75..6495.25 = 0.4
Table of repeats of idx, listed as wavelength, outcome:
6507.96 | 3.02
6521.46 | 2.965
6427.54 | 3.107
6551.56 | 2.735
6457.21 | 3.124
